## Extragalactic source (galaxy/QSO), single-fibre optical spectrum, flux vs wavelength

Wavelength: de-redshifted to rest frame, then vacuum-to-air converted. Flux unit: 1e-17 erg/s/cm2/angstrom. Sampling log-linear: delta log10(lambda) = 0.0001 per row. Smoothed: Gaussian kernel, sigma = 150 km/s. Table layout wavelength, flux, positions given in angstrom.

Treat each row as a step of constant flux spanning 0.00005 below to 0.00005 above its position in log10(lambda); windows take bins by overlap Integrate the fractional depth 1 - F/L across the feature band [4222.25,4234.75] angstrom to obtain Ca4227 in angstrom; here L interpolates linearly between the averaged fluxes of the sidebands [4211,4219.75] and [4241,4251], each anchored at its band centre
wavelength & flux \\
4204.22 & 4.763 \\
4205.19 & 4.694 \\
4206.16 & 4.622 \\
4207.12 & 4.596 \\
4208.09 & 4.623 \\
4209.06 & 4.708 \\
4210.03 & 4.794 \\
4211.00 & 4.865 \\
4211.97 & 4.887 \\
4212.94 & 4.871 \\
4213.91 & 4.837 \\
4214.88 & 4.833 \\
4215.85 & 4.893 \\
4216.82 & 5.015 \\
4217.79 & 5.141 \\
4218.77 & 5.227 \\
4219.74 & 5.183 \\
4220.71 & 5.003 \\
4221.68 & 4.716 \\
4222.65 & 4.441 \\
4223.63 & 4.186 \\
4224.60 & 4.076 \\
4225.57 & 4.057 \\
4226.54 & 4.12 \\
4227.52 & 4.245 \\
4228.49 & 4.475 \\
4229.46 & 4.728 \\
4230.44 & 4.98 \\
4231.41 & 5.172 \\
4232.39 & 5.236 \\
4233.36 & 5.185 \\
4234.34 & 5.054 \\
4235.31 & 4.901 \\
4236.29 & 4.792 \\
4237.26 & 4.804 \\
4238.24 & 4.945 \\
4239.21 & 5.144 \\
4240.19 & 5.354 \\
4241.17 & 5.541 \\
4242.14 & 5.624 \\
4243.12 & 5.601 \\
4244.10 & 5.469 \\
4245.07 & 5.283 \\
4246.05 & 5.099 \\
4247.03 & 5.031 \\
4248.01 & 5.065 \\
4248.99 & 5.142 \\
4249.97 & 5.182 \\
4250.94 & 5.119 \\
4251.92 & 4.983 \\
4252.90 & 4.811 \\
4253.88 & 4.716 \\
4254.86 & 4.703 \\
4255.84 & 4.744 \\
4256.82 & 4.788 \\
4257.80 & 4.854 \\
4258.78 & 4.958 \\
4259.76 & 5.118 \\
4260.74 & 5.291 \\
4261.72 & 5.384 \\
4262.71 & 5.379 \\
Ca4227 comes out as 1.2 angstrom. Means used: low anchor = 4.97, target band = 4.61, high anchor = 5.29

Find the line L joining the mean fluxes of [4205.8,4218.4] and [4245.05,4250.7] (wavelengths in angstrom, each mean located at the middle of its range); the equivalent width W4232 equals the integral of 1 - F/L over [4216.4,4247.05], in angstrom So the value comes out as 0.4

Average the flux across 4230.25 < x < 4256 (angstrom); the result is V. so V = 5.11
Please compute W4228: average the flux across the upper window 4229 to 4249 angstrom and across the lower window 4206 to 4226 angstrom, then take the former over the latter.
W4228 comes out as 1.08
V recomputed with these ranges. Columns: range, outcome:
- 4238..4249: 5.29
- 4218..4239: 4.75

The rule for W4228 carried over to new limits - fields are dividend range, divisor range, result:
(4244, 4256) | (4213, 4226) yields 1.06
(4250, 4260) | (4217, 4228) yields 1.07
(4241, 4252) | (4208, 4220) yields 1.07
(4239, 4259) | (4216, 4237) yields 1.07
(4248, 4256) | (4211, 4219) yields 1.00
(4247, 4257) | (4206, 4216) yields 1.03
